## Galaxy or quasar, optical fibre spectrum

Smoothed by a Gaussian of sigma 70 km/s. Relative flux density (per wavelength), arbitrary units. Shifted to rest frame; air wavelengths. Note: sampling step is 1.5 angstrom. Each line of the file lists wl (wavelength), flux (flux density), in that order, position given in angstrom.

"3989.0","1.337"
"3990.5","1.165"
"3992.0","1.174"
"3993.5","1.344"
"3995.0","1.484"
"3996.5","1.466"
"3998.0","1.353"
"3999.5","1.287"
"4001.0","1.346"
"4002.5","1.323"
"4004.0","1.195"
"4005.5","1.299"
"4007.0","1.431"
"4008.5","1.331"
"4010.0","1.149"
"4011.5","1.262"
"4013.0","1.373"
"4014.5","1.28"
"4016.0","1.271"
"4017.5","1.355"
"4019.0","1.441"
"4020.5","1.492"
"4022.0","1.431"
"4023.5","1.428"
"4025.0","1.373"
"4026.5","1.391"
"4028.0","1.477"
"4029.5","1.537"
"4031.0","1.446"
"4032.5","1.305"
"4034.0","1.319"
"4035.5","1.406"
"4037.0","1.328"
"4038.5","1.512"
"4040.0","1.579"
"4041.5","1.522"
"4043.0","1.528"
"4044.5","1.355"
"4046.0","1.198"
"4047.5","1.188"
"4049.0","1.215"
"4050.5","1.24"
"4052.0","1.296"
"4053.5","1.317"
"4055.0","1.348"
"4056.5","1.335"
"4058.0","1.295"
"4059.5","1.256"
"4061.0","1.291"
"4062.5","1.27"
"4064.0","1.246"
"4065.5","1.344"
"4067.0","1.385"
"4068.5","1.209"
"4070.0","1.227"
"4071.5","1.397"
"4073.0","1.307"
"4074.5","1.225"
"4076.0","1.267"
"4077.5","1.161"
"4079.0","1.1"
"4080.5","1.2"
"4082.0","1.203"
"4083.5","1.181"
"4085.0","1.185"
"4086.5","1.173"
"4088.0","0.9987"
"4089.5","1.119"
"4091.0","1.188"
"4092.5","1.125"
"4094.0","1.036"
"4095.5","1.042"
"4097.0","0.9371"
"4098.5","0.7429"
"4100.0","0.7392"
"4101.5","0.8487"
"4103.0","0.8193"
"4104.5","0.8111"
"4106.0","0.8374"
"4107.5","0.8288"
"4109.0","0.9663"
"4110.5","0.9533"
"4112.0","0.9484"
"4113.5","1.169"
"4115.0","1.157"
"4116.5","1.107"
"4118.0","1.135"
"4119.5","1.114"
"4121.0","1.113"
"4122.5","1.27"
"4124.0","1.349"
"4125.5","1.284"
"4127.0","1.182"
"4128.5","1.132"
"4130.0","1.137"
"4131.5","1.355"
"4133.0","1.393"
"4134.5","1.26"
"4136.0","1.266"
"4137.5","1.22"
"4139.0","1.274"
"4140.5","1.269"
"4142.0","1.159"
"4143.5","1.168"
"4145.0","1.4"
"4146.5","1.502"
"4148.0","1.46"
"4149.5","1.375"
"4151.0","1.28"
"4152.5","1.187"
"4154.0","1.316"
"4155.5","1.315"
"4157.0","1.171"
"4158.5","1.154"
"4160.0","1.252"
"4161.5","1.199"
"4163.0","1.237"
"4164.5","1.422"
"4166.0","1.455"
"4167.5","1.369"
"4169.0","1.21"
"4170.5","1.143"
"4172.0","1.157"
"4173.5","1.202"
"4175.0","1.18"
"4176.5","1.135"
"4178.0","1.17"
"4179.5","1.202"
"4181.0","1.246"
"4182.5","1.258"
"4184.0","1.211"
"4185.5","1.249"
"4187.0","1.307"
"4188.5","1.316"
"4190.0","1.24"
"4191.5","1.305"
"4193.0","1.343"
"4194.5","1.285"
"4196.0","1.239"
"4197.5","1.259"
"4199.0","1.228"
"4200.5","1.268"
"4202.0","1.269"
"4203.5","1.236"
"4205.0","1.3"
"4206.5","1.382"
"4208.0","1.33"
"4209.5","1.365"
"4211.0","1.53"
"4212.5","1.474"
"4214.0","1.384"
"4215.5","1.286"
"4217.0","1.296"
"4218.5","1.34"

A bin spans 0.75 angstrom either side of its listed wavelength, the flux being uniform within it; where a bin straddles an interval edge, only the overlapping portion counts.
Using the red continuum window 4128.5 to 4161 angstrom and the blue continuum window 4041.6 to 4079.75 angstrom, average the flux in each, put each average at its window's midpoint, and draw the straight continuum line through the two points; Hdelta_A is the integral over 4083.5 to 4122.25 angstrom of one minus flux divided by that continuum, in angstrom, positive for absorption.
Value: 8.2 angstrom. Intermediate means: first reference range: 1.28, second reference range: 1.28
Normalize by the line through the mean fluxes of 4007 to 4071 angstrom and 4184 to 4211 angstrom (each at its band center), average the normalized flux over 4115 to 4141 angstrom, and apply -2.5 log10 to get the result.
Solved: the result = 0.08 mag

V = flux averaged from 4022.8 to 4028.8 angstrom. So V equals 1.42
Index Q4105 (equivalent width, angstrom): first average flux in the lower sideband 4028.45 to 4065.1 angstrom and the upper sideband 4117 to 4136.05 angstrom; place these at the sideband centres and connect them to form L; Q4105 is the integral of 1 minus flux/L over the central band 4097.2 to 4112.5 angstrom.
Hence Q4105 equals 5.0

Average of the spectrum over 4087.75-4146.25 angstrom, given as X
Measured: 1.1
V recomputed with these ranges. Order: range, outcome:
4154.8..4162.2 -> 1.22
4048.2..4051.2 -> 1.23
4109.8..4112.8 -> 0.954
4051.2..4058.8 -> 1.32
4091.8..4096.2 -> 1.07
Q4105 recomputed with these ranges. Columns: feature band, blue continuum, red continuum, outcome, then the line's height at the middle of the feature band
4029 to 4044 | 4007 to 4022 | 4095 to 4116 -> -2.5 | 1.24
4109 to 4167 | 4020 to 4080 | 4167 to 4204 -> 1.6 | 1.27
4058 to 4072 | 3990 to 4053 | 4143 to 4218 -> 0.5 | 1.34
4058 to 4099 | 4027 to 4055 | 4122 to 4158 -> 4.8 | 1.34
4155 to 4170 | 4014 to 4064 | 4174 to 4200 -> -0.1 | 1.26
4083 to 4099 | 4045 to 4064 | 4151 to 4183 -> 2.4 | 1.26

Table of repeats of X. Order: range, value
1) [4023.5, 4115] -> 1.21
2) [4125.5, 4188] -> 1.26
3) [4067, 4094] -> 1.19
